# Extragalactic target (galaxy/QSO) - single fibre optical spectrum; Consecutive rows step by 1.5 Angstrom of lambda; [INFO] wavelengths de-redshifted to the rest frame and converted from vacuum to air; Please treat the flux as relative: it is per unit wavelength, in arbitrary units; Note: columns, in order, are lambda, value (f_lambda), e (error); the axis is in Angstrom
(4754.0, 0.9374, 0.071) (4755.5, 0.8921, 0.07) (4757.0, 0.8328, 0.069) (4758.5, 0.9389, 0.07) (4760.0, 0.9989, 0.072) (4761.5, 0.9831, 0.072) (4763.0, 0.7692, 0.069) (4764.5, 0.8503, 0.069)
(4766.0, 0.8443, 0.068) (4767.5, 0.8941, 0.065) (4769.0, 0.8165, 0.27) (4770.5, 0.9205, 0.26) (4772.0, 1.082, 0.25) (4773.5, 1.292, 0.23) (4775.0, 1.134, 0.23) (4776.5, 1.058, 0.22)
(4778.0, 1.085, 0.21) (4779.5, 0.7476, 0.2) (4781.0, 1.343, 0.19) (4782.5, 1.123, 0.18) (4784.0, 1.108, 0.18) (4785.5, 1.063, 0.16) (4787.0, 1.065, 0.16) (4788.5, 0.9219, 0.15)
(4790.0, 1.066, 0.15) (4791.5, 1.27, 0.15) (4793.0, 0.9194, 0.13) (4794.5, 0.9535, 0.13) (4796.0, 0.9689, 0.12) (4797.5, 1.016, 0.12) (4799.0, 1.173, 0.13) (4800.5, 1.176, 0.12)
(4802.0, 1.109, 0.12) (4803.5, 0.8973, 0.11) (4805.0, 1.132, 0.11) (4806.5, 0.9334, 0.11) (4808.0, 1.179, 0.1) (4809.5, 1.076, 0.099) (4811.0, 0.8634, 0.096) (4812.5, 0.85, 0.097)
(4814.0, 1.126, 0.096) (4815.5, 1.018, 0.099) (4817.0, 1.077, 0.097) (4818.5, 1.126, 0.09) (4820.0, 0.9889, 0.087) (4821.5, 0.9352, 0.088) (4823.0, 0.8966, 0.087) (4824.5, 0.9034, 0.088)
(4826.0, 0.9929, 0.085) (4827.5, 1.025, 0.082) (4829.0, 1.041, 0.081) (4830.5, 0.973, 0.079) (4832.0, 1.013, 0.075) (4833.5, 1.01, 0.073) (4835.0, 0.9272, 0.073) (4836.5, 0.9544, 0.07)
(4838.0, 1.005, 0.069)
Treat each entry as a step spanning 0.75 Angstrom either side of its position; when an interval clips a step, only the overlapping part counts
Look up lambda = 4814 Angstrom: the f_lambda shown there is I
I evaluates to 1.126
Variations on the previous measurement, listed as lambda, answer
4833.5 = 1.01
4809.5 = 1.076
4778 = 1.085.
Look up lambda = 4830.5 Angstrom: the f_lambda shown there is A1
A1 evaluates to 0.973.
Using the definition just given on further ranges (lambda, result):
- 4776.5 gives 1.058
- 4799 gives 1.173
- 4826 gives 0.9929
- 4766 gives 0.8443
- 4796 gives 0.9689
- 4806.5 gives 0.9334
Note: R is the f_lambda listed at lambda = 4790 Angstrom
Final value 1.066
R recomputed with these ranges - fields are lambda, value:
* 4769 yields 0.8165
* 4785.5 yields 1.063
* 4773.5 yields 1.292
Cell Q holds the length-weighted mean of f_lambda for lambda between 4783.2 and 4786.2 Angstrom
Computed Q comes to 1.09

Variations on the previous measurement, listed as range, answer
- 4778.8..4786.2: 1.08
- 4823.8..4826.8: 0.95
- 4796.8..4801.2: 1.12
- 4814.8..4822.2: 1.03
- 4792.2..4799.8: 1.01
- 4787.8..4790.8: 1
